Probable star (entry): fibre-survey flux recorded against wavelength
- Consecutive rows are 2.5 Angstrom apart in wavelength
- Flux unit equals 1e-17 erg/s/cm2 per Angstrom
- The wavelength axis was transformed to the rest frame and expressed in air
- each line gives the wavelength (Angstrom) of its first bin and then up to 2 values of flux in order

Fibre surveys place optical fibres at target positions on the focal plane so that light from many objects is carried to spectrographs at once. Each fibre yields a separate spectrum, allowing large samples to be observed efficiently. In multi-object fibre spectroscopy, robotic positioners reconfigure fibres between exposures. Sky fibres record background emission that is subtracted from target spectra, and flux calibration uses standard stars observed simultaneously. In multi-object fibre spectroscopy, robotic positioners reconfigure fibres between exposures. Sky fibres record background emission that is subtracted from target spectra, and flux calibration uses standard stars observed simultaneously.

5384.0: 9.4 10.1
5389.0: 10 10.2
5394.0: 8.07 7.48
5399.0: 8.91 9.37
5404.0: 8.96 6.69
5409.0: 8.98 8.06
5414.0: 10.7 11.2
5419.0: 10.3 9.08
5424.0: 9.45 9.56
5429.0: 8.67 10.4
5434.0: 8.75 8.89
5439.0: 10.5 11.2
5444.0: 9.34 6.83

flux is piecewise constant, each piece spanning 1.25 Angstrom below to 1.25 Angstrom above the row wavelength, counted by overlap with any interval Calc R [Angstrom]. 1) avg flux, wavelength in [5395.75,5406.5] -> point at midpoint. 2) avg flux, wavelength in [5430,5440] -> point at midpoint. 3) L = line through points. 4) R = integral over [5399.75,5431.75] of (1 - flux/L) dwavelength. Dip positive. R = -1.2 Angstrom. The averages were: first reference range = 8.5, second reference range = 9.59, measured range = 9.3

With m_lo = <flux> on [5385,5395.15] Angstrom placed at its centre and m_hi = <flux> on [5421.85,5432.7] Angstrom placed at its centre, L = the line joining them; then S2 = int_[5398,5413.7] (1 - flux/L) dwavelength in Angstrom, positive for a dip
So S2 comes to 1.53 Angstrom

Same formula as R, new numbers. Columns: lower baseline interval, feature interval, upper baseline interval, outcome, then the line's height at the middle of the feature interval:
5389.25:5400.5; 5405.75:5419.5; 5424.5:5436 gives -0.45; 9.06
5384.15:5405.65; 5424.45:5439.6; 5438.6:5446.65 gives 0.26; 9.58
